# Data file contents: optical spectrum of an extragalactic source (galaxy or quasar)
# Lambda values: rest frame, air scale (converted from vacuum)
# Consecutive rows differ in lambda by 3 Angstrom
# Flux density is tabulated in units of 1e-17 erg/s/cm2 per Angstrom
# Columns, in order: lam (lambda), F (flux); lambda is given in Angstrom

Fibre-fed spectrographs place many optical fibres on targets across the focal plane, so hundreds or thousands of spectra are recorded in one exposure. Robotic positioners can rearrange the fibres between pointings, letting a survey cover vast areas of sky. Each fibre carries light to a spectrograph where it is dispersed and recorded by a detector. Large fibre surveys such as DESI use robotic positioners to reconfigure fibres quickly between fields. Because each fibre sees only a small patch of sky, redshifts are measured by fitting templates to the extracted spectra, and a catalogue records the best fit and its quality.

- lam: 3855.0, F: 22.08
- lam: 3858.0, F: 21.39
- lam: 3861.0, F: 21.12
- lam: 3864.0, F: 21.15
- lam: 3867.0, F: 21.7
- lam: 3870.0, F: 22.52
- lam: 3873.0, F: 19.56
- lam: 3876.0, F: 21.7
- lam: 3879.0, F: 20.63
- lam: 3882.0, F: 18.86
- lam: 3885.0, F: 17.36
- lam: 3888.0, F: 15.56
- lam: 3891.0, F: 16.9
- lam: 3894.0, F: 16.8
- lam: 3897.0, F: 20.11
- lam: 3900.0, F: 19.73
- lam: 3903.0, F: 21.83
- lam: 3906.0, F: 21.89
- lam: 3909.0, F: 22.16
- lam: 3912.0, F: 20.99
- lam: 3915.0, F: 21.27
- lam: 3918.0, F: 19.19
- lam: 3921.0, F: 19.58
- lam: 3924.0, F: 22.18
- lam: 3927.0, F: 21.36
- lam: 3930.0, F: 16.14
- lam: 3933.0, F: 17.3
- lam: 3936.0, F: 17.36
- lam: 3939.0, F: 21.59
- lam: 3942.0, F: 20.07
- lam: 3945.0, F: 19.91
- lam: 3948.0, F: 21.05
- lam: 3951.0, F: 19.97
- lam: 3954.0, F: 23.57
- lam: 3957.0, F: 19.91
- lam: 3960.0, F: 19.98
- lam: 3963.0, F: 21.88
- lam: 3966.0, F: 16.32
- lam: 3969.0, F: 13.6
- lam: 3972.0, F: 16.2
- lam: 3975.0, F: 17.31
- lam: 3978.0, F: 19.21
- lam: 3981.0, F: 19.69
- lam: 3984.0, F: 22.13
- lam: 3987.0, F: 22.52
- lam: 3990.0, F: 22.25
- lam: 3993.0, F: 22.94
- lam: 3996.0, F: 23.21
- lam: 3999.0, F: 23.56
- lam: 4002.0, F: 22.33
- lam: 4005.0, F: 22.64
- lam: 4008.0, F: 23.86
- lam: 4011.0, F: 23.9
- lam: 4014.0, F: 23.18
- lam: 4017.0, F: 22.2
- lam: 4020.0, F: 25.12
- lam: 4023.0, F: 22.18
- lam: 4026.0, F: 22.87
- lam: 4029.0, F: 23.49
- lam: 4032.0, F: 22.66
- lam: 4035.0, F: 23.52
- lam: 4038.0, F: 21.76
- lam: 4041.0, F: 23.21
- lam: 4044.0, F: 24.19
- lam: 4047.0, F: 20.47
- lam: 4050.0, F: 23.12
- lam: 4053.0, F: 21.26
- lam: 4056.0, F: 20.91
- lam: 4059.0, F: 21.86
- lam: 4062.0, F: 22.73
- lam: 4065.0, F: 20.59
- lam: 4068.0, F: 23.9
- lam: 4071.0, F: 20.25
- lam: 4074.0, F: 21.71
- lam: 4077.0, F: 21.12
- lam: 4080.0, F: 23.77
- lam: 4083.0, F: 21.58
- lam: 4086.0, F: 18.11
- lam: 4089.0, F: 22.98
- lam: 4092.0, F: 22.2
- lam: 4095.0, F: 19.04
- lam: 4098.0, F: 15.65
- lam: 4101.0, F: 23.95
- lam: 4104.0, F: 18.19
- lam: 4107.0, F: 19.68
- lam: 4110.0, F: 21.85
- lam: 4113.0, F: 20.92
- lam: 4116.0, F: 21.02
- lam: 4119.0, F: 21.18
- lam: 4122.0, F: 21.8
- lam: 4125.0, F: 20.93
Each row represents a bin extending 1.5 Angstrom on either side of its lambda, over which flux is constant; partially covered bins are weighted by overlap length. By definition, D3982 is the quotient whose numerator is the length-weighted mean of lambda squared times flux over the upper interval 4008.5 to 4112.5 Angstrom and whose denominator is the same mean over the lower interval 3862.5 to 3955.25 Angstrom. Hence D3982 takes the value 1.2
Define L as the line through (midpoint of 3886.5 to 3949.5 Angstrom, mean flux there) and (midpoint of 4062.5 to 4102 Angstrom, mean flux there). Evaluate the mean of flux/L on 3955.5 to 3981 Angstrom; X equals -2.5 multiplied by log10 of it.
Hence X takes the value 0.11 mag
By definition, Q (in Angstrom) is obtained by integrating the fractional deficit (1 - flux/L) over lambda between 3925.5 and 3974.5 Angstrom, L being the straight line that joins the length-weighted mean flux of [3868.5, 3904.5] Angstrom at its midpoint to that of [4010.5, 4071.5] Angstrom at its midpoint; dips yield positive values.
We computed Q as 3.6 Angstrom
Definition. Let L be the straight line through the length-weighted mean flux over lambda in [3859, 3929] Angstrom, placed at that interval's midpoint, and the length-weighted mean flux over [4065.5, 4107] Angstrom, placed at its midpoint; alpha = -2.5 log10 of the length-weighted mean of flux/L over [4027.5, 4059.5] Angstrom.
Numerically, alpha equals -0.08 mag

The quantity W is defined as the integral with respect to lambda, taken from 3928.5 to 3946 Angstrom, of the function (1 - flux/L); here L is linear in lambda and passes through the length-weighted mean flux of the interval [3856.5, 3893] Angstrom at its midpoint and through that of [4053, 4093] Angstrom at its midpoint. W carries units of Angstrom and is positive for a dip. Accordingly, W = 1.5 Angstrom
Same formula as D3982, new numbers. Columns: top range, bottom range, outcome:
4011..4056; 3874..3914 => 1.25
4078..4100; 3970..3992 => 1.09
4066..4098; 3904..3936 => 1.14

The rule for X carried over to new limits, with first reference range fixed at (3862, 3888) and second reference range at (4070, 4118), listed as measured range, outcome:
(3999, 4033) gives -0.130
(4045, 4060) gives -0.049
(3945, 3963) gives -0.027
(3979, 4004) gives -0.091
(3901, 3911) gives -0.080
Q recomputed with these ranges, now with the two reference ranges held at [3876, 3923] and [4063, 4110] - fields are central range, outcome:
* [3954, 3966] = -0.2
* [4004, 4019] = -2.1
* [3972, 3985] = 0.7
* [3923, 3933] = 0.2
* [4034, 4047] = -1.4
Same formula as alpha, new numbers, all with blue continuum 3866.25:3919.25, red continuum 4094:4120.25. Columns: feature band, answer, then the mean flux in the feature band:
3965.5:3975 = 0.272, 15.6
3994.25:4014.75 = -0.160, 23.2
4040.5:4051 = -0.131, 22.7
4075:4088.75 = -0.062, 21.3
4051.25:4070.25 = -0.088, 21.8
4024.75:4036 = -0.153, 23.1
